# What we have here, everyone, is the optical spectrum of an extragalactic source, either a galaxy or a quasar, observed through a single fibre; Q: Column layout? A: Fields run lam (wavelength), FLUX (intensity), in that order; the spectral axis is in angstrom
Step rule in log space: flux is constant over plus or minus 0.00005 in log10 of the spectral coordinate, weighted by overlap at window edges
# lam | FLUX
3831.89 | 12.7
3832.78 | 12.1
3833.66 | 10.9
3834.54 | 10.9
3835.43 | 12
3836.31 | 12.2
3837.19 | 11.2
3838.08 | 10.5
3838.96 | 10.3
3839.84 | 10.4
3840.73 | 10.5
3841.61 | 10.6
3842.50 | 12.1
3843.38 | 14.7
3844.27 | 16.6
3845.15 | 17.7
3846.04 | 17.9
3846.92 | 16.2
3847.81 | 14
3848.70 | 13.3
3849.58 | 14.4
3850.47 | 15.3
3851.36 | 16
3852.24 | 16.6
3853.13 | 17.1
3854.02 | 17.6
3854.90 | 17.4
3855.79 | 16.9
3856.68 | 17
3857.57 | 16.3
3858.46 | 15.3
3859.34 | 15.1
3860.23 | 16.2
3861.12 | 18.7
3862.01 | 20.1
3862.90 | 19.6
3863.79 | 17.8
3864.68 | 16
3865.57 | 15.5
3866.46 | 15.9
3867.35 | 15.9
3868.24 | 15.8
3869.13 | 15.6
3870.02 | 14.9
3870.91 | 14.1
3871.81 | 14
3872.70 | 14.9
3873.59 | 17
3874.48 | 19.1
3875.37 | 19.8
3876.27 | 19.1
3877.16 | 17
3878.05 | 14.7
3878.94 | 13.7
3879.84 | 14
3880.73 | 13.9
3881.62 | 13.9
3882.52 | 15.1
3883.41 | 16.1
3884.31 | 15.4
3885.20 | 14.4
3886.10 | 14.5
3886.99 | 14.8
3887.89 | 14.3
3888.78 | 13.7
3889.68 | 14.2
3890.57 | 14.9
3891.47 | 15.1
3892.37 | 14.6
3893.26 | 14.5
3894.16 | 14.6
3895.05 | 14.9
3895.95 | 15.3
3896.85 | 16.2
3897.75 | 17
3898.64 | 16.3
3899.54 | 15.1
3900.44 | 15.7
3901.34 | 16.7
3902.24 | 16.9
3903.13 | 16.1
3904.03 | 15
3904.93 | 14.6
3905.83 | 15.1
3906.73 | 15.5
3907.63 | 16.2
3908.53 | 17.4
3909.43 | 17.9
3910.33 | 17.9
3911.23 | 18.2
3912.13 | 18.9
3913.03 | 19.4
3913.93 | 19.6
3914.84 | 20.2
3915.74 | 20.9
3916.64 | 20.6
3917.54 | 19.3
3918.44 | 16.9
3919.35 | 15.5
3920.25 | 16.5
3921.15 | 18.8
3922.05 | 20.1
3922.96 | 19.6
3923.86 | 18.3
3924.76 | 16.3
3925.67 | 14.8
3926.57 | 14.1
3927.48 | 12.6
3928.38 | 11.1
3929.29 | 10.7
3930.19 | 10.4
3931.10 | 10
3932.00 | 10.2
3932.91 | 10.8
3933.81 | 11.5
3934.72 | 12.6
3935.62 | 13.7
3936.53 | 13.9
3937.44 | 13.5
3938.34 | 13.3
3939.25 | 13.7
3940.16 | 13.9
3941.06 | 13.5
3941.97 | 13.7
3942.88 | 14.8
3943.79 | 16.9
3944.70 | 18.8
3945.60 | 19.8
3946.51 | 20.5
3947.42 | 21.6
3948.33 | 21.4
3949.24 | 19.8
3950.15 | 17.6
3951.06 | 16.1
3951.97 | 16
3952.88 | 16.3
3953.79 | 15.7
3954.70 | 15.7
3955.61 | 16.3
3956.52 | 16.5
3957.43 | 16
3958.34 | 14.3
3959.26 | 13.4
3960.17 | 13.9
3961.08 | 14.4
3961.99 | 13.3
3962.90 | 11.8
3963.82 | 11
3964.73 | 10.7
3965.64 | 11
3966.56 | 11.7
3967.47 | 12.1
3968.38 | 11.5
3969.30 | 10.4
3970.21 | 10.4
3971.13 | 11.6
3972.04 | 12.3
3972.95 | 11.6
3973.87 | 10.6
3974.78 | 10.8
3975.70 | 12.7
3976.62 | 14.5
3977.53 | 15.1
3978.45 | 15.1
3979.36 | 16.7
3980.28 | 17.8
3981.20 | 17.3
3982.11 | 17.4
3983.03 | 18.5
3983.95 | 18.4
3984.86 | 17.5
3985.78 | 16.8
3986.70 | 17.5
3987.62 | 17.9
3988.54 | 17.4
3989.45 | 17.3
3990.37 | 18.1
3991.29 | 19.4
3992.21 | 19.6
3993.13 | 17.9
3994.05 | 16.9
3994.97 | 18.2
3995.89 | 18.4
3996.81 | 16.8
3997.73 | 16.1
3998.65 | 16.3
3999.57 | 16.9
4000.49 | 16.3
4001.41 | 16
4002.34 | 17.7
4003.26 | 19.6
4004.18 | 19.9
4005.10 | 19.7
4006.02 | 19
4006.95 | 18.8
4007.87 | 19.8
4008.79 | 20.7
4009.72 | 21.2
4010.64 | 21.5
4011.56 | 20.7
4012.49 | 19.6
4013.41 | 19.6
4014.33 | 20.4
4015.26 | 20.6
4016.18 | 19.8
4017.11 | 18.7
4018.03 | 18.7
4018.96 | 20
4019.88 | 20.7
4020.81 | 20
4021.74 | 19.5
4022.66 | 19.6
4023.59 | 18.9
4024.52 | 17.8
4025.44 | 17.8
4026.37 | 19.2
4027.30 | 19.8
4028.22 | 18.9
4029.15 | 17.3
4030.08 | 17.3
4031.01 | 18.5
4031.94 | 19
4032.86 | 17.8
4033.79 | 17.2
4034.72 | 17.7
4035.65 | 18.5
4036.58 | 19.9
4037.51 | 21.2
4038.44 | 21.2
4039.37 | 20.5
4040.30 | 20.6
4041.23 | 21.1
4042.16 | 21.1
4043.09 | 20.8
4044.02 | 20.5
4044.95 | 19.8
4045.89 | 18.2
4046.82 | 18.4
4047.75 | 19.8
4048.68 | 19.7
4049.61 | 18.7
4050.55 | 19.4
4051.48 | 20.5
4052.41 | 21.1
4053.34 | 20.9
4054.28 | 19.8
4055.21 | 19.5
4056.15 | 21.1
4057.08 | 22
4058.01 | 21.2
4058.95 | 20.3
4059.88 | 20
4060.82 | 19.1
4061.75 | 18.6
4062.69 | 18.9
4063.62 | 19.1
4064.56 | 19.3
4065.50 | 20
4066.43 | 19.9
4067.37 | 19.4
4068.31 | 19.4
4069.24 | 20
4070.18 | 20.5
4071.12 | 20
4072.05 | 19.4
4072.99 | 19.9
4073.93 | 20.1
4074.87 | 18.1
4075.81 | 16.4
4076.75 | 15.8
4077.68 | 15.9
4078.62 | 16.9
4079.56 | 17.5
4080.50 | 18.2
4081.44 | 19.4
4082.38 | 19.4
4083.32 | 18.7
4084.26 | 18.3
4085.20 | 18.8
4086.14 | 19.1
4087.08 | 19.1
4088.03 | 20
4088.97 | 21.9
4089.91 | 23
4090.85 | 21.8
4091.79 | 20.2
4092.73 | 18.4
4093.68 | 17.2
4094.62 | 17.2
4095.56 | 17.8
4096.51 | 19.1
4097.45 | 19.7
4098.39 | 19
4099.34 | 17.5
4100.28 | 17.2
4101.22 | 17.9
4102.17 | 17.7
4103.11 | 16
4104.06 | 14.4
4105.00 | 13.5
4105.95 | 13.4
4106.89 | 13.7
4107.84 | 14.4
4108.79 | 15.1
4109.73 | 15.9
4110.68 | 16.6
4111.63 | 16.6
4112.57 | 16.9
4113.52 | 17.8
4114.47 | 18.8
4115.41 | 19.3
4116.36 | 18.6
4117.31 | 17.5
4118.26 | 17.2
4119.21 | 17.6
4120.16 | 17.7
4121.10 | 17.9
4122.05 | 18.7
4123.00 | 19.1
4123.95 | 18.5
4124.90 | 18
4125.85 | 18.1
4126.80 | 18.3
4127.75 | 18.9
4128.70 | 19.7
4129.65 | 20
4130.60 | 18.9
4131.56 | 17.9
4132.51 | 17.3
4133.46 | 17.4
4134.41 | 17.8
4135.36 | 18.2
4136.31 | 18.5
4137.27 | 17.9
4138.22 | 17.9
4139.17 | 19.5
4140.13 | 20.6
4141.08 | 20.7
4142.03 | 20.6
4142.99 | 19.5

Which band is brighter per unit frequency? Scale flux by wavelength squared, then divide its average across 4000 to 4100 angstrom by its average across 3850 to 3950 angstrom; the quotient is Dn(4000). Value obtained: 1.3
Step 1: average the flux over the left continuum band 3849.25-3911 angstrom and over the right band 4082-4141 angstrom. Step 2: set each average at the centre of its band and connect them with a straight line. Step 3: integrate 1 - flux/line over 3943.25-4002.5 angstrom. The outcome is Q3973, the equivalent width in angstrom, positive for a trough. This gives 3.7 angstrom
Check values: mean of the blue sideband 15.9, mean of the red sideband 18.1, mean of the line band 15.7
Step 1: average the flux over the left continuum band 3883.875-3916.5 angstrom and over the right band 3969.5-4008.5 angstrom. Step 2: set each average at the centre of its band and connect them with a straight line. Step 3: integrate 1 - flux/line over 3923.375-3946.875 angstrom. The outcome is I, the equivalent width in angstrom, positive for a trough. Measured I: 3.44 angstrom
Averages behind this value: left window 16.2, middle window 14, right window 16.6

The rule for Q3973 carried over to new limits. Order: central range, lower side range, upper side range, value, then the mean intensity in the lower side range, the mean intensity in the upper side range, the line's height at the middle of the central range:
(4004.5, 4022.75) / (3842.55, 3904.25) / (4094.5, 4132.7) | -3.43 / 15.8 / 17.5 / 16.8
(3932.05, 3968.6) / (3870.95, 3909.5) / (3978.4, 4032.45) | 4.91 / 15.5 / 18.6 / 17.1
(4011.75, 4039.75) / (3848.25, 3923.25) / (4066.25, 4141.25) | -2.65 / 16.4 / 18.2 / 17.5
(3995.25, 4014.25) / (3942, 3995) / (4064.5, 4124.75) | -2.86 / 15.6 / 18.1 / 16.3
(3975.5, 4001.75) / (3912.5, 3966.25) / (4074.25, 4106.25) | -1.25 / 15.5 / 18.1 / 16.3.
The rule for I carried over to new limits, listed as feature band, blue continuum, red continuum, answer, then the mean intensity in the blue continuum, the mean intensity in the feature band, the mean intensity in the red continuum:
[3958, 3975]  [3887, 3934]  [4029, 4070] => 5.3 angstrom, 15.8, 11.9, 19.7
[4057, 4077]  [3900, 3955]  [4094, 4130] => -2.7 angstrom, 16.1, 19.4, 17.4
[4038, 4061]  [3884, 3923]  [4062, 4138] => -3.2 angstrom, 16.6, 20.2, 18.2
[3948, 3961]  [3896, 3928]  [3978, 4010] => 1.0 angstrom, 17.1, 16.2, 18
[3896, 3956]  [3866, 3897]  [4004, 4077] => 1.3 angstrom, 15.3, 16.1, 19.6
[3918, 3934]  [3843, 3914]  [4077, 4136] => 2.0 angstrom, 16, 14.4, 17.9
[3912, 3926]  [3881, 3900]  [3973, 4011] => -2.6 angstrom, 15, 18.5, 17.3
